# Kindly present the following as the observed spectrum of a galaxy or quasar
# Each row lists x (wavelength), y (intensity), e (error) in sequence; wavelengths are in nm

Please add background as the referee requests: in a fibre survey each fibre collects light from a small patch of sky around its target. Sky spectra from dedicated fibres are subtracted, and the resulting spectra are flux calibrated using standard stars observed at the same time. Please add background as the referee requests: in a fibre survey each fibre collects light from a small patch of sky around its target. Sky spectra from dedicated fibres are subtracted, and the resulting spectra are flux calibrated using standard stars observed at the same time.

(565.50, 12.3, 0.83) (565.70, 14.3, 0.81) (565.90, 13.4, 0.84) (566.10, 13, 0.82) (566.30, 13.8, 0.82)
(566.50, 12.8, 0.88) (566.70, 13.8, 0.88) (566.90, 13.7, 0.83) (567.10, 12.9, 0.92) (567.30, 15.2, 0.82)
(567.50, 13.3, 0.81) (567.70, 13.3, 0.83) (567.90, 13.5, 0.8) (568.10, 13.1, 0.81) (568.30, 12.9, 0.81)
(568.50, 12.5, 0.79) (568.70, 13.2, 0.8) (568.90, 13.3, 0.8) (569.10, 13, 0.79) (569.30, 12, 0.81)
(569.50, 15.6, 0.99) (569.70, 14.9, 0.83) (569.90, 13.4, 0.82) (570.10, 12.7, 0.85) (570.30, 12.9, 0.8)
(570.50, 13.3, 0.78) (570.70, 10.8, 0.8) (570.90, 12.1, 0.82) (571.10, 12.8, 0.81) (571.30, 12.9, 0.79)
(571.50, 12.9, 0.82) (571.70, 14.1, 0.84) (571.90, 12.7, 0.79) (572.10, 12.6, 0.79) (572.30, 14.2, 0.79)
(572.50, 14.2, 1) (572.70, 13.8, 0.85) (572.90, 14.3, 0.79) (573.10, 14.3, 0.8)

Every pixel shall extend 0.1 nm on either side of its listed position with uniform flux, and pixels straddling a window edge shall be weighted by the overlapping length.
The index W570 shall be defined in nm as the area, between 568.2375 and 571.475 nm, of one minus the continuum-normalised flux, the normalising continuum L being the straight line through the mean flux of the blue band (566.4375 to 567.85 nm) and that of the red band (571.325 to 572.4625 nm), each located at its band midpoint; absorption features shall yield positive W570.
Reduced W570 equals 0.10 nm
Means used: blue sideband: 13.6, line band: 13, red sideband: 13.3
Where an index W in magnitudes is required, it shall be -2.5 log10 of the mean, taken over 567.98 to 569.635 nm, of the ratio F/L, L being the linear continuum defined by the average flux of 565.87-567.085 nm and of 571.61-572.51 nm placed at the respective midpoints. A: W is 0.02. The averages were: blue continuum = 13.4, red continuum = 13.5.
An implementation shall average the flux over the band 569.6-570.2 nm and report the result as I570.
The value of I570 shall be 13.7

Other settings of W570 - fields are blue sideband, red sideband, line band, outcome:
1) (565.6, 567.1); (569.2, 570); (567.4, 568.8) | 0.07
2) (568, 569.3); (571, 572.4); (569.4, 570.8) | -0.04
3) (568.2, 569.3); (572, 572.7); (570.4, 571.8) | 0.07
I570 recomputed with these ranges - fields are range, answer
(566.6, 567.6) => 13.8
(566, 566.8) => 13.4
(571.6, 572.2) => 13.1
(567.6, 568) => 13.4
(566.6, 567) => 13.8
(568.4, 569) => 13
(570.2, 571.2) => 12.4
